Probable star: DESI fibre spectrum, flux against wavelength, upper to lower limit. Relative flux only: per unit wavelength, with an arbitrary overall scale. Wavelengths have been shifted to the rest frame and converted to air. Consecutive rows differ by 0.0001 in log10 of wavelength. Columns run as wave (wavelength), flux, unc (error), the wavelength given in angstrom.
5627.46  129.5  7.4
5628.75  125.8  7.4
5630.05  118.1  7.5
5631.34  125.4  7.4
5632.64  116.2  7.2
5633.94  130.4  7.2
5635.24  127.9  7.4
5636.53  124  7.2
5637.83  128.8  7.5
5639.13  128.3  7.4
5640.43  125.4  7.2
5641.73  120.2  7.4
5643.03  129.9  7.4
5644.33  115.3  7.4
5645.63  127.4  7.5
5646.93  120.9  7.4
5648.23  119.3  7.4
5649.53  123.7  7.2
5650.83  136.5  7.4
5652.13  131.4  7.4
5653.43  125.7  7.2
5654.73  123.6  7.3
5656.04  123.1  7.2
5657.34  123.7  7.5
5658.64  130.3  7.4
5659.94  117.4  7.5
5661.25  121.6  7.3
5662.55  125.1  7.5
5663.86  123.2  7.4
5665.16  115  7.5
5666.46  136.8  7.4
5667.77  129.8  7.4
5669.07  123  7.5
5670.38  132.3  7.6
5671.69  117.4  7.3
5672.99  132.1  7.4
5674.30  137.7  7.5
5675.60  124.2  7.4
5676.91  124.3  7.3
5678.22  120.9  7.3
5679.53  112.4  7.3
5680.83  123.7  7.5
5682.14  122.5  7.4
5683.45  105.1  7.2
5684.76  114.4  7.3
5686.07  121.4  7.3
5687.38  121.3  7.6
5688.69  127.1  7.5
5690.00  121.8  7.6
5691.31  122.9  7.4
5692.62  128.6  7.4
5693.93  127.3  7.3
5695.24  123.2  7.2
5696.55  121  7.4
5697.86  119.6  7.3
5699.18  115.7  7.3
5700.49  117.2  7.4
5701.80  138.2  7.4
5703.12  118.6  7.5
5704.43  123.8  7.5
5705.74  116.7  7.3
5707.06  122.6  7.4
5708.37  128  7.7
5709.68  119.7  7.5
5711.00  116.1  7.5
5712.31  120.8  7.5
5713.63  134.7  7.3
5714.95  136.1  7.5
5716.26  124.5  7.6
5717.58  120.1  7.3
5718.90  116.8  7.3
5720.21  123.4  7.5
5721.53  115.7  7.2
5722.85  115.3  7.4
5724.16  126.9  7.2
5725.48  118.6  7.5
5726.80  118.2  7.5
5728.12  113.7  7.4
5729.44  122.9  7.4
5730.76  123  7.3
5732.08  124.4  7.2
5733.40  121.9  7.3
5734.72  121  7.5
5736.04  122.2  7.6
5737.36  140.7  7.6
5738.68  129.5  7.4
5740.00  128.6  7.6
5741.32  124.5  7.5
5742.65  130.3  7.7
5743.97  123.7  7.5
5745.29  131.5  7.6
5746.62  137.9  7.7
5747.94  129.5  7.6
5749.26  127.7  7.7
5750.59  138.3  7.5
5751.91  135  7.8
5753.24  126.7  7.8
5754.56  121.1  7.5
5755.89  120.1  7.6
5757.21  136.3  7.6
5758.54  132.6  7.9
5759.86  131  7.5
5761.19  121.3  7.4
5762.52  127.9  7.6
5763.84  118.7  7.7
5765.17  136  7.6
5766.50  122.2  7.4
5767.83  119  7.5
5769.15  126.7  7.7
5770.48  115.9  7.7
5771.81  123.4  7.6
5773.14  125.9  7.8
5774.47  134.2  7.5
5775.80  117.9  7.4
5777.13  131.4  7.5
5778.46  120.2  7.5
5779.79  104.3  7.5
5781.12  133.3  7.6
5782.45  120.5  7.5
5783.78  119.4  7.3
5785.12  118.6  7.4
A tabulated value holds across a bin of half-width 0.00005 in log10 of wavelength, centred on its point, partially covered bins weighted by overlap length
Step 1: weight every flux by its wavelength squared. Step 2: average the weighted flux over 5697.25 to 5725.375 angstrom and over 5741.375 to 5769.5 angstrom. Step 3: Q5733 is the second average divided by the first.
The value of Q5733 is 1.1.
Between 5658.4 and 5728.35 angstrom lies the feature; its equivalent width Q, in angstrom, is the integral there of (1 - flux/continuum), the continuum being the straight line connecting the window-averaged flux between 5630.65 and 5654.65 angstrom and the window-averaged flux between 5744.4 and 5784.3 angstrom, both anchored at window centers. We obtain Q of 1.68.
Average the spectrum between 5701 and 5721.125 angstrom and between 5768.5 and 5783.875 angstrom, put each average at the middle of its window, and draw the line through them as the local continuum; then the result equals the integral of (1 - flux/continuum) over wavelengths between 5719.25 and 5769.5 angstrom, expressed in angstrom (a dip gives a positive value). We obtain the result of -1.0 angstrom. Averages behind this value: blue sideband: 124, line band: 126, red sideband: 123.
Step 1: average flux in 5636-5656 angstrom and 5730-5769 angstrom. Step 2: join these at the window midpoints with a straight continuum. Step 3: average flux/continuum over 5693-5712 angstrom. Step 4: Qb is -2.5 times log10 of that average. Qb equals 0.04 mag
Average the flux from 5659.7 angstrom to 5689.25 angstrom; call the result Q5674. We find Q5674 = 123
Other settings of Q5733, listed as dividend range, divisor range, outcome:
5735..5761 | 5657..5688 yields 1.08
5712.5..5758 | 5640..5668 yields 1.04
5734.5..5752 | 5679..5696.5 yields 1.10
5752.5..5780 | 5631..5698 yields 1.04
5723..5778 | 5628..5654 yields 1.05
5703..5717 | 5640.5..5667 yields 1.02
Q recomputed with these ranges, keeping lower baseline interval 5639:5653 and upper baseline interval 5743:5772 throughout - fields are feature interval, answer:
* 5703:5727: 0.9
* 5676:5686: 0.6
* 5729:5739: 0.1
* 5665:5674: -0.1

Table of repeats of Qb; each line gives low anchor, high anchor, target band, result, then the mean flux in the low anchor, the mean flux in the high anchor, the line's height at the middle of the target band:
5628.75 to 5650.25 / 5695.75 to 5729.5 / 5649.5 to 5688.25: -0.009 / 124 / 122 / 123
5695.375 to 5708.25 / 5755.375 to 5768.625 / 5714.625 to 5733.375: 0.022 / 122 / 127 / 124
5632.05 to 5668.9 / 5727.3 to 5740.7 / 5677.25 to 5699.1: 0.037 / 125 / 125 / 125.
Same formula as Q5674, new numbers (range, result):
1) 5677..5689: 119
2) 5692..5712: 122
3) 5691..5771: 125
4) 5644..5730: 123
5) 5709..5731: 122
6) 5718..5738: 122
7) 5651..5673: 125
